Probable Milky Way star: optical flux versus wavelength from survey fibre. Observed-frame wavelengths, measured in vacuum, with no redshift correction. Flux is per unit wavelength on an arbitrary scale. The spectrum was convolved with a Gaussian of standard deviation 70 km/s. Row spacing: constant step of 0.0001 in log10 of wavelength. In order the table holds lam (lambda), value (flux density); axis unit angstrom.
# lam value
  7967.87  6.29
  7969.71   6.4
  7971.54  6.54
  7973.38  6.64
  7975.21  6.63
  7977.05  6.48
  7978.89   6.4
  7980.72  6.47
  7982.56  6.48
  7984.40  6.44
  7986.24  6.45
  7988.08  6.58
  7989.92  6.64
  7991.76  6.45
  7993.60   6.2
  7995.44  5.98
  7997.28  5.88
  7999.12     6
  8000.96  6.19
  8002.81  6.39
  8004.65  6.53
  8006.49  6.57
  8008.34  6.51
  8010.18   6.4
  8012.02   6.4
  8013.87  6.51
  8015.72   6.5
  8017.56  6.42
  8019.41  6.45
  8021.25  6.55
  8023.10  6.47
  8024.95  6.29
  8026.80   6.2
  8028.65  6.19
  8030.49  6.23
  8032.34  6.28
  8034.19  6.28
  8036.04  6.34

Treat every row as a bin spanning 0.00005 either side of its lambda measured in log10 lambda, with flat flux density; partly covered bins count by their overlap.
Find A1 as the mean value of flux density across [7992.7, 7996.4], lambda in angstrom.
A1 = 6.09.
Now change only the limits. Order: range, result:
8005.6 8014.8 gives 6.47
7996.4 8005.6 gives 6.2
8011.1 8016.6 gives 6.46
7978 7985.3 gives 6.45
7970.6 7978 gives 6.57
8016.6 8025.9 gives 6.44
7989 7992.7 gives 6.54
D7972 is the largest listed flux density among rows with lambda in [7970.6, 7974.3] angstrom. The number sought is 6.64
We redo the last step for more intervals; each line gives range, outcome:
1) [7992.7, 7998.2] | 6.2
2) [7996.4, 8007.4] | 6.57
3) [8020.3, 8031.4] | 6.55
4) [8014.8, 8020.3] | 6.5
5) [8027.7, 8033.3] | 6.28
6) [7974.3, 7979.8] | 6.63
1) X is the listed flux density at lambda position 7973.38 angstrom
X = 6.64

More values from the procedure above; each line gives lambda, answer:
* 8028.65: 6.19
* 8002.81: 6.39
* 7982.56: 6.48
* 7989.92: 6.64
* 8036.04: 6.34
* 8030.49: 6.23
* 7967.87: 6.29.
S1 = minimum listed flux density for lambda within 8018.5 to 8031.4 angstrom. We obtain 6.19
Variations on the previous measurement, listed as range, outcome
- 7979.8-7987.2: 6.44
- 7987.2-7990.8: 6.58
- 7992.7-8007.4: 5.88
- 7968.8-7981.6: 6.4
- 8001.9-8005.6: 6.39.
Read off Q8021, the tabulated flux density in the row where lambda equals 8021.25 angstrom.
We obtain 6.55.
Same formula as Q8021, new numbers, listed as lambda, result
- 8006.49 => 6.57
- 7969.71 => 6.4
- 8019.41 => 6.45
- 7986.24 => 6.45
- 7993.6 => 6.2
